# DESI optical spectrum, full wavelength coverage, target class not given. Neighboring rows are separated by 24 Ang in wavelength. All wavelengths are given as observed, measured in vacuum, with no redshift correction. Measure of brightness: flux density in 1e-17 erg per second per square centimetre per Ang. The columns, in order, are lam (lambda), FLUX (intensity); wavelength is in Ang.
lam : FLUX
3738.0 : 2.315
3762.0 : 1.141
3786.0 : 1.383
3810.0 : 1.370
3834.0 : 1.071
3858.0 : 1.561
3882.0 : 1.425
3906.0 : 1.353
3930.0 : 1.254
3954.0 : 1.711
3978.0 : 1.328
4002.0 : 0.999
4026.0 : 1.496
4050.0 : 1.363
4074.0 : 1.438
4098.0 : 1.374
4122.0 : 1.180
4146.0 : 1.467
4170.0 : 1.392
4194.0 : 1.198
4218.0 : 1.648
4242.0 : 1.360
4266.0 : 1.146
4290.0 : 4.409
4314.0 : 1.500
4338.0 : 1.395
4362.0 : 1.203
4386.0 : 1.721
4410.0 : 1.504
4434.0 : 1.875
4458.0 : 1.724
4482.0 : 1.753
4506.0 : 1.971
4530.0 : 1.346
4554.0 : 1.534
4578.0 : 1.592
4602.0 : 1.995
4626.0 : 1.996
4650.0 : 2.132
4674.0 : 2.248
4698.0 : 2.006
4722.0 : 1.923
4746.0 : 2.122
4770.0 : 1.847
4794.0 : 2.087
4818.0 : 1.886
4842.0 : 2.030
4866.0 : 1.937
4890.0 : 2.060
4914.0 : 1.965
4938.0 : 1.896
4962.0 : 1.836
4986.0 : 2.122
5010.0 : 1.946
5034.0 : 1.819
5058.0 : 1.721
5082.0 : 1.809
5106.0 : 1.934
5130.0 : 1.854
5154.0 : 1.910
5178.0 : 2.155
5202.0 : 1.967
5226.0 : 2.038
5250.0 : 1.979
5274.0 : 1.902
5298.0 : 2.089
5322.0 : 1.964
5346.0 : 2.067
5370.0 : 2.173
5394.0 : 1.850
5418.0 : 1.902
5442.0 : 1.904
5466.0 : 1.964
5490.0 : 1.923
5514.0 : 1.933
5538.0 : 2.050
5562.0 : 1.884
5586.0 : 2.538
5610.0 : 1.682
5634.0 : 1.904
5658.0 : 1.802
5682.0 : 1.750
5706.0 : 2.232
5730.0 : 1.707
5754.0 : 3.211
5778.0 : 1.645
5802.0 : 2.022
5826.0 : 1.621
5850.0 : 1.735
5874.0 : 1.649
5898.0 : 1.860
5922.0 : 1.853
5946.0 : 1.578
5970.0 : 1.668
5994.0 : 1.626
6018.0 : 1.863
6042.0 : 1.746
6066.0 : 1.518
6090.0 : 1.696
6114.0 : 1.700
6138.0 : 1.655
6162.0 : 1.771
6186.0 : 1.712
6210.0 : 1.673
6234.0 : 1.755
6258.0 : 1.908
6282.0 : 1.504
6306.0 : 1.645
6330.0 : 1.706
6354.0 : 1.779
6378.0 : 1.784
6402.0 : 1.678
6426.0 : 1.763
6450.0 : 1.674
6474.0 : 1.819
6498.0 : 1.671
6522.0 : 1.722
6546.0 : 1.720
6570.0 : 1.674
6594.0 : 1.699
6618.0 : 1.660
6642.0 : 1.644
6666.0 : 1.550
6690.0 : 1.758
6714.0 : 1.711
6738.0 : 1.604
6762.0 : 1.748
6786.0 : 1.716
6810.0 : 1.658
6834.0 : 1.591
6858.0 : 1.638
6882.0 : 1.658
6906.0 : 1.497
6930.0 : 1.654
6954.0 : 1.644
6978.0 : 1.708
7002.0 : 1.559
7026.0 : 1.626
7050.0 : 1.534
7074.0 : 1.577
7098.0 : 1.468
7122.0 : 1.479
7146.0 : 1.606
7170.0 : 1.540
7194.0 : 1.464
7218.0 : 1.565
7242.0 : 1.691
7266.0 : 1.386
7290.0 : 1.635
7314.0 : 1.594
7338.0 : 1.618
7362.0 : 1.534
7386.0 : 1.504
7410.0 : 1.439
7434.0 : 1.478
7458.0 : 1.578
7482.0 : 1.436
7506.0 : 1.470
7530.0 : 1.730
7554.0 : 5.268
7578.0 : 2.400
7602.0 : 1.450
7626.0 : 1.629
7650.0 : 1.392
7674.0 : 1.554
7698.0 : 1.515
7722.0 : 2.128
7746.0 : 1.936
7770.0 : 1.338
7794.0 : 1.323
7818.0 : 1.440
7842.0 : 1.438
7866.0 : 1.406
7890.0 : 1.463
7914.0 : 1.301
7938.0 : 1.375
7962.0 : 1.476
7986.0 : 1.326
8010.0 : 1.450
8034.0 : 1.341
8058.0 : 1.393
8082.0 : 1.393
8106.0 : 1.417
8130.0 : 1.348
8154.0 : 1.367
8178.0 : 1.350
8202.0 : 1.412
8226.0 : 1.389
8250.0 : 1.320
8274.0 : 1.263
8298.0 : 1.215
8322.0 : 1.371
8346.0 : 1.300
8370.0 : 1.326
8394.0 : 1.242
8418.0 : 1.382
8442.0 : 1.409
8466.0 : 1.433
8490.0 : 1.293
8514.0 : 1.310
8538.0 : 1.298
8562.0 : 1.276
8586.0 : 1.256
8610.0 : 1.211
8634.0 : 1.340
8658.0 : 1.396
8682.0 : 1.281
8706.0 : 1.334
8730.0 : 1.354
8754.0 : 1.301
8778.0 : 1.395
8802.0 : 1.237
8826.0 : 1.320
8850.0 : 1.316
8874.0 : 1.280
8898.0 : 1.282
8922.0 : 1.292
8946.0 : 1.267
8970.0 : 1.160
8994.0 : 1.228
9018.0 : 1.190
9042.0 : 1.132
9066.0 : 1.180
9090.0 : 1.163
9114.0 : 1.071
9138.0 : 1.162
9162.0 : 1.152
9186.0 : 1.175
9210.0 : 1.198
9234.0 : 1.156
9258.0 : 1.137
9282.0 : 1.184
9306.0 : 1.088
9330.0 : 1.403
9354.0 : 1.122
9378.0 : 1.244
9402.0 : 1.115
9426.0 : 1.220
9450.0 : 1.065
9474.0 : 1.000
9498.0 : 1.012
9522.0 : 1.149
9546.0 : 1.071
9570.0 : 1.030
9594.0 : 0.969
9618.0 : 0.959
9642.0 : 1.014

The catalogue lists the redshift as 0.150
